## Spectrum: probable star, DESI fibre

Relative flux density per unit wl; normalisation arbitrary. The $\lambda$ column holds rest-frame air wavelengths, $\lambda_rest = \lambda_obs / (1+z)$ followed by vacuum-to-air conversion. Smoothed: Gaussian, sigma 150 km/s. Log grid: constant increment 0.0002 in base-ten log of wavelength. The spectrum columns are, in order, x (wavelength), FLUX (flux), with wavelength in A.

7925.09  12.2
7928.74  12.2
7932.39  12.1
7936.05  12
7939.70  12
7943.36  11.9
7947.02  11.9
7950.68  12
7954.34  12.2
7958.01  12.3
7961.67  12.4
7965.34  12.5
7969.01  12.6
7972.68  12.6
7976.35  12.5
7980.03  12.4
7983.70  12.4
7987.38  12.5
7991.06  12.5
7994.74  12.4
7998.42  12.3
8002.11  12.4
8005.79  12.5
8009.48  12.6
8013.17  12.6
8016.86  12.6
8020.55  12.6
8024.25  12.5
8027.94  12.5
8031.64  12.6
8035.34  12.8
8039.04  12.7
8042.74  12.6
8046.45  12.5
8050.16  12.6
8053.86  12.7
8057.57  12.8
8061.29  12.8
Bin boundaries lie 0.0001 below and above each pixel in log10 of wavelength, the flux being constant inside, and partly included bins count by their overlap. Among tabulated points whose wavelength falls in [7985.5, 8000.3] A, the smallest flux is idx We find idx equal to 12.3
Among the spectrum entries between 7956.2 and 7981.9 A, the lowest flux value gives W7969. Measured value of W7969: 12.3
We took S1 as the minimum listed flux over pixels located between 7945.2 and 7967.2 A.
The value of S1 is 11.9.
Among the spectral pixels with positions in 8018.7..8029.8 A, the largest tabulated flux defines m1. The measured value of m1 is 12.6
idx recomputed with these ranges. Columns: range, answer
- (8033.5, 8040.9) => 12.7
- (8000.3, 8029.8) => 12.4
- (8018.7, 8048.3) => 12.5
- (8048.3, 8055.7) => 12.6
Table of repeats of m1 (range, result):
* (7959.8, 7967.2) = 12.5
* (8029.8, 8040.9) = 12.8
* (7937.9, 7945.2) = 12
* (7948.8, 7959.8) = 12.3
